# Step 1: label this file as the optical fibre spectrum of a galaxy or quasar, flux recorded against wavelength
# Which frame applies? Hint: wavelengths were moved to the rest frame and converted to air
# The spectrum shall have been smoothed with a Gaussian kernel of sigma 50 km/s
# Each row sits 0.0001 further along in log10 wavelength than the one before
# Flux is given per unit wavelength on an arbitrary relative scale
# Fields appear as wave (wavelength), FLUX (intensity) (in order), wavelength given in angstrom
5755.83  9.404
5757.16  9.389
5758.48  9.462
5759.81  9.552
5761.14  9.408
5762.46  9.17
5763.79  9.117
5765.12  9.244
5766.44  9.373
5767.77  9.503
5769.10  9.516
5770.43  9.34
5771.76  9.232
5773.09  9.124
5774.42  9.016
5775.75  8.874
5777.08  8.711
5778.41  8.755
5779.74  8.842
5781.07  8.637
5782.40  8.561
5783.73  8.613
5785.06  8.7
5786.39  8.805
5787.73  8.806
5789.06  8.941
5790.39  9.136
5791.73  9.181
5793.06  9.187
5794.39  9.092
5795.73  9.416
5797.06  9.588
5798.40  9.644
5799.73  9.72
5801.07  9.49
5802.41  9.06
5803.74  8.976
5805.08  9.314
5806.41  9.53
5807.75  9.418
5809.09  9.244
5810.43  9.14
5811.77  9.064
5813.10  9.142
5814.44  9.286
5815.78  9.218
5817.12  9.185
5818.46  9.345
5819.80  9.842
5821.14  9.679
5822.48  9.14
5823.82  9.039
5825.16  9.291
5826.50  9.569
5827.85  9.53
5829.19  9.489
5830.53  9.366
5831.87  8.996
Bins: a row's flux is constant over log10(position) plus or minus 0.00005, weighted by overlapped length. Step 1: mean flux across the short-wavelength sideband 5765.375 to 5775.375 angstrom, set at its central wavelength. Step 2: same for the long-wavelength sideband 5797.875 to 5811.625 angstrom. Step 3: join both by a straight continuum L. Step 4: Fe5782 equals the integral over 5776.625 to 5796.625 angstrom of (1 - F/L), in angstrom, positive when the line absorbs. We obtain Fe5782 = 0.9 angstrom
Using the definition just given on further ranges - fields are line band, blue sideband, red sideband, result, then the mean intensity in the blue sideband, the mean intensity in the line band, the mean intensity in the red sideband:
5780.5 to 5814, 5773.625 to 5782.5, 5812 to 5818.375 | -0.5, 8.79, 9.14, 9.22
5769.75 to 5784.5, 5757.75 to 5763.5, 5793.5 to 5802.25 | 0.8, 9.38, 8.88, 9.45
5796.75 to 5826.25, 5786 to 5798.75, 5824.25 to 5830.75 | -0.1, 9.17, 9.33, 9.44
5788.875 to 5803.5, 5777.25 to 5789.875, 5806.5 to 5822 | -0.5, 8.75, 9.32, 9.33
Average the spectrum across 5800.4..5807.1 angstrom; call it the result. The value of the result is 9.27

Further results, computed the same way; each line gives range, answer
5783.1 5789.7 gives 8.77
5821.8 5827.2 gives 9.25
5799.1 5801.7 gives 9.59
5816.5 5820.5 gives 9.46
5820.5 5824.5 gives 9.29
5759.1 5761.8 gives 9.46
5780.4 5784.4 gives 8.62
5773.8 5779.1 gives 8.84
